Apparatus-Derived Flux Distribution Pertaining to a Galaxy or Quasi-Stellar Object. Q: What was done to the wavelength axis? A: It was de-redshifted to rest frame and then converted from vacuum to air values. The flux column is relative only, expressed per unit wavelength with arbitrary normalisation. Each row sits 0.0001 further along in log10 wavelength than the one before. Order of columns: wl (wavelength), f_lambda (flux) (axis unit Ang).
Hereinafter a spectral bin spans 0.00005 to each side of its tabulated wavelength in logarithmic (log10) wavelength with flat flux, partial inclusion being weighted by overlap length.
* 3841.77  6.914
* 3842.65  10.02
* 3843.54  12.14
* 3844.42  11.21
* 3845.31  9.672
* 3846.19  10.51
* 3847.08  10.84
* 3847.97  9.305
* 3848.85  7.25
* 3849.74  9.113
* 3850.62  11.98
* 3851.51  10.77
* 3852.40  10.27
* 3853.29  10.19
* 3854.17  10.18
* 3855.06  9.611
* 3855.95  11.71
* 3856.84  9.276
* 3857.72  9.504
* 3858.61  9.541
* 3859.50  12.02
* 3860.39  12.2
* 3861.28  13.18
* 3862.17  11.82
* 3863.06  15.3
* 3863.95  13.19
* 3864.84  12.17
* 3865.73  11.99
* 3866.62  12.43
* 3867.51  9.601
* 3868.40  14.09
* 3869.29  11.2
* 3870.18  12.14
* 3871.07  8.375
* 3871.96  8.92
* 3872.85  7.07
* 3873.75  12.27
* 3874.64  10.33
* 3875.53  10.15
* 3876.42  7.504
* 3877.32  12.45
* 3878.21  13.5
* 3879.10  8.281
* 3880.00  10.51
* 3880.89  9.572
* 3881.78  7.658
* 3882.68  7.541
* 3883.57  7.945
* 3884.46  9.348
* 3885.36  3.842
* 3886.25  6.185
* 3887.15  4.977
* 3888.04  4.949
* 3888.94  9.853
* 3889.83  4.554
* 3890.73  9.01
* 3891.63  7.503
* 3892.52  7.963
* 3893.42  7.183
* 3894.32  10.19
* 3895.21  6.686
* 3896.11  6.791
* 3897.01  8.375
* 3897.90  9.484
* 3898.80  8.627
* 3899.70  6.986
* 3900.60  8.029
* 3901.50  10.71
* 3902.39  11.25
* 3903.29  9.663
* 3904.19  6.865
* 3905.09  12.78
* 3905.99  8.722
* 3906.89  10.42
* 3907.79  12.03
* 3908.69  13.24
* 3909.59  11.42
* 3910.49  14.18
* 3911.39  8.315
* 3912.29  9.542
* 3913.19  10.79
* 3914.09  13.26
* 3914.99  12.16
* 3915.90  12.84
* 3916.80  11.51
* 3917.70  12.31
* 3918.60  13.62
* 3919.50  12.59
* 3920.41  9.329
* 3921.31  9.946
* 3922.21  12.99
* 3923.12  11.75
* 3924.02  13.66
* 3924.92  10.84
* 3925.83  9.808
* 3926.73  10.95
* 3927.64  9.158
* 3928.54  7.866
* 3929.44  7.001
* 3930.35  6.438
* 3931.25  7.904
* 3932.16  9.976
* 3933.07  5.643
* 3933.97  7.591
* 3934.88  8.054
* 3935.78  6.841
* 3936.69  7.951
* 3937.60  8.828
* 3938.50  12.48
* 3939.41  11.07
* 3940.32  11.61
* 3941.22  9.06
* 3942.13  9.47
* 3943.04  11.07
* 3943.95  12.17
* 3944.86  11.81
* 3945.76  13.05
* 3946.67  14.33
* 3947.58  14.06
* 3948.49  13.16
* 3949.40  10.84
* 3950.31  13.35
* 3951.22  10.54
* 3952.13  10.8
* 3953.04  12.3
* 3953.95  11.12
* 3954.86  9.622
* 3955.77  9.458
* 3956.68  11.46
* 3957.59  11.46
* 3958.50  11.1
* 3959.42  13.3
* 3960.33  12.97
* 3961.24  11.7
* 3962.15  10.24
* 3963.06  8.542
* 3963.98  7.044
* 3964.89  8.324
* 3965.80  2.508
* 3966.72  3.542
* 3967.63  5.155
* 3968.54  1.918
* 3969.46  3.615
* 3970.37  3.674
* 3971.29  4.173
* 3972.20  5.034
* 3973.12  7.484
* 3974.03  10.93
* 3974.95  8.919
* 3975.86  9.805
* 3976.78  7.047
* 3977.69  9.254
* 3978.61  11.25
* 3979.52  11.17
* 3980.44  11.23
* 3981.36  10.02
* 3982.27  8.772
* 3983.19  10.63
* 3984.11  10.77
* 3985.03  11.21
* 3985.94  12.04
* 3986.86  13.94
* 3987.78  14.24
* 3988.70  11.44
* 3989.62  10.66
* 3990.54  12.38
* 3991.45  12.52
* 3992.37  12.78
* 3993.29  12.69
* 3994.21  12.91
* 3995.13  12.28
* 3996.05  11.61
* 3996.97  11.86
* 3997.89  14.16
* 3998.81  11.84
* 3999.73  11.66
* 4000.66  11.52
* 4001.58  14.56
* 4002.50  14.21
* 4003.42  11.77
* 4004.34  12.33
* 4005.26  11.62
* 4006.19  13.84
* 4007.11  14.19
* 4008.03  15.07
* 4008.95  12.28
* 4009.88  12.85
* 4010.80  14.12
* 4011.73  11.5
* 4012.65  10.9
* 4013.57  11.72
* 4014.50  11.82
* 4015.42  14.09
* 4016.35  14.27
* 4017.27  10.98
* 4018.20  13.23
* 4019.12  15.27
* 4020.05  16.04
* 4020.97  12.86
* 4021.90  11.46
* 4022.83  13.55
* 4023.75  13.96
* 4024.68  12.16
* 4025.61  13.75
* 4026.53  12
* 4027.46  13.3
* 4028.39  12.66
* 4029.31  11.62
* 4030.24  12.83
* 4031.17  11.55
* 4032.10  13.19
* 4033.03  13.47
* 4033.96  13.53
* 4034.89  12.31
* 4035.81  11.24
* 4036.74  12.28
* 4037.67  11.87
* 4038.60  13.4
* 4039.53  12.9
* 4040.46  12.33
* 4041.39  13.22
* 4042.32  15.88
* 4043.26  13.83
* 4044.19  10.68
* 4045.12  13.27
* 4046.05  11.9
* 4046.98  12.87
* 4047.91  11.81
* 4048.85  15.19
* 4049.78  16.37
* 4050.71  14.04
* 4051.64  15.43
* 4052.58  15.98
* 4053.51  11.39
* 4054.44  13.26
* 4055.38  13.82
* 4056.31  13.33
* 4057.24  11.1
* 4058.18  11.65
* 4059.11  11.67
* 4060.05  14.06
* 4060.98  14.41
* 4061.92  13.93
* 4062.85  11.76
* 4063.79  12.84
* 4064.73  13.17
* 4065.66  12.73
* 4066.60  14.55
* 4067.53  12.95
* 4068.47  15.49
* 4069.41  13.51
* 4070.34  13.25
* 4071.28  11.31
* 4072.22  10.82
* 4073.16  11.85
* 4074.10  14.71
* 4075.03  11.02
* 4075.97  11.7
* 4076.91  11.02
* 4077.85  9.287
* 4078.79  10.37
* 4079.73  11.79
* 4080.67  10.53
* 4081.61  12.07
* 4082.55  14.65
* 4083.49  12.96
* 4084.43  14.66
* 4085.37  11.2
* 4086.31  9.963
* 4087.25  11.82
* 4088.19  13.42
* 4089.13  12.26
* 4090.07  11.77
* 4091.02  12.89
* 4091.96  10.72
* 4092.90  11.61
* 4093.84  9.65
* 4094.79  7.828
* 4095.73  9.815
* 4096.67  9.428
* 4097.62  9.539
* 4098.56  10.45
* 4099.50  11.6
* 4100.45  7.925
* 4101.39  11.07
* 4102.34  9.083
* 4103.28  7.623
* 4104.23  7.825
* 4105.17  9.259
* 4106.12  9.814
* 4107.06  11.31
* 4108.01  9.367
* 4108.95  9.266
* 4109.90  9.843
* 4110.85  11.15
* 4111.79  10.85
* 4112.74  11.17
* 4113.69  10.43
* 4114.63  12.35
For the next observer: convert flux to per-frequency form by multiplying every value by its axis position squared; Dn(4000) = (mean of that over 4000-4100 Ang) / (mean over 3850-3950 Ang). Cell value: 1.34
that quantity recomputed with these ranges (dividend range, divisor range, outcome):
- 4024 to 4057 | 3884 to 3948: 1.43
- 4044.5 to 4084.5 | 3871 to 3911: 1.56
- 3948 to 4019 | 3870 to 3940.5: 1.19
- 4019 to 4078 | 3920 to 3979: 1.45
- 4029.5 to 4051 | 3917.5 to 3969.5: 1.37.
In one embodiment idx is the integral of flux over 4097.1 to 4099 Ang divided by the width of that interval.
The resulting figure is 9.96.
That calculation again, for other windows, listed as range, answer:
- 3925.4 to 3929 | 9.45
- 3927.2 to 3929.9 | 8.01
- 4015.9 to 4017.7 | 12.7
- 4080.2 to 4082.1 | 11.3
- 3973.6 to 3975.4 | 9.89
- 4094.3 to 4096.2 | 8.81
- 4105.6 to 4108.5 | 10.2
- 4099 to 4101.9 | 10.2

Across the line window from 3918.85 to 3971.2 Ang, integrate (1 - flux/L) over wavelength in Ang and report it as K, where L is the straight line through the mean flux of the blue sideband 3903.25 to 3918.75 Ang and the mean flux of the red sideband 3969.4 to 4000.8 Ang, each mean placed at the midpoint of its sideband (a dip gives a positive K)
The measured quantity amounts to 6.2 Ang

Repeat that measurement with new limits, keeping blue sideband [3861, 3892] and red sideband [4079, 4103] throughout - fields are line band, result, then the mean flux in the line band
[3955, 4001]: 2.2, 9.88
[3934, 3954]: -1.7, 11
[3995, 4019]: -5.0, 12.7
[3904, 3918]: -2.0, 11.3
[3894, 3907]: 1.1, 8.99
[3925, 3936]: 2.0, 8.22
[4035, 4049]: -2.6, 12.8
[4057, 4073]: -2.9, 12.9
